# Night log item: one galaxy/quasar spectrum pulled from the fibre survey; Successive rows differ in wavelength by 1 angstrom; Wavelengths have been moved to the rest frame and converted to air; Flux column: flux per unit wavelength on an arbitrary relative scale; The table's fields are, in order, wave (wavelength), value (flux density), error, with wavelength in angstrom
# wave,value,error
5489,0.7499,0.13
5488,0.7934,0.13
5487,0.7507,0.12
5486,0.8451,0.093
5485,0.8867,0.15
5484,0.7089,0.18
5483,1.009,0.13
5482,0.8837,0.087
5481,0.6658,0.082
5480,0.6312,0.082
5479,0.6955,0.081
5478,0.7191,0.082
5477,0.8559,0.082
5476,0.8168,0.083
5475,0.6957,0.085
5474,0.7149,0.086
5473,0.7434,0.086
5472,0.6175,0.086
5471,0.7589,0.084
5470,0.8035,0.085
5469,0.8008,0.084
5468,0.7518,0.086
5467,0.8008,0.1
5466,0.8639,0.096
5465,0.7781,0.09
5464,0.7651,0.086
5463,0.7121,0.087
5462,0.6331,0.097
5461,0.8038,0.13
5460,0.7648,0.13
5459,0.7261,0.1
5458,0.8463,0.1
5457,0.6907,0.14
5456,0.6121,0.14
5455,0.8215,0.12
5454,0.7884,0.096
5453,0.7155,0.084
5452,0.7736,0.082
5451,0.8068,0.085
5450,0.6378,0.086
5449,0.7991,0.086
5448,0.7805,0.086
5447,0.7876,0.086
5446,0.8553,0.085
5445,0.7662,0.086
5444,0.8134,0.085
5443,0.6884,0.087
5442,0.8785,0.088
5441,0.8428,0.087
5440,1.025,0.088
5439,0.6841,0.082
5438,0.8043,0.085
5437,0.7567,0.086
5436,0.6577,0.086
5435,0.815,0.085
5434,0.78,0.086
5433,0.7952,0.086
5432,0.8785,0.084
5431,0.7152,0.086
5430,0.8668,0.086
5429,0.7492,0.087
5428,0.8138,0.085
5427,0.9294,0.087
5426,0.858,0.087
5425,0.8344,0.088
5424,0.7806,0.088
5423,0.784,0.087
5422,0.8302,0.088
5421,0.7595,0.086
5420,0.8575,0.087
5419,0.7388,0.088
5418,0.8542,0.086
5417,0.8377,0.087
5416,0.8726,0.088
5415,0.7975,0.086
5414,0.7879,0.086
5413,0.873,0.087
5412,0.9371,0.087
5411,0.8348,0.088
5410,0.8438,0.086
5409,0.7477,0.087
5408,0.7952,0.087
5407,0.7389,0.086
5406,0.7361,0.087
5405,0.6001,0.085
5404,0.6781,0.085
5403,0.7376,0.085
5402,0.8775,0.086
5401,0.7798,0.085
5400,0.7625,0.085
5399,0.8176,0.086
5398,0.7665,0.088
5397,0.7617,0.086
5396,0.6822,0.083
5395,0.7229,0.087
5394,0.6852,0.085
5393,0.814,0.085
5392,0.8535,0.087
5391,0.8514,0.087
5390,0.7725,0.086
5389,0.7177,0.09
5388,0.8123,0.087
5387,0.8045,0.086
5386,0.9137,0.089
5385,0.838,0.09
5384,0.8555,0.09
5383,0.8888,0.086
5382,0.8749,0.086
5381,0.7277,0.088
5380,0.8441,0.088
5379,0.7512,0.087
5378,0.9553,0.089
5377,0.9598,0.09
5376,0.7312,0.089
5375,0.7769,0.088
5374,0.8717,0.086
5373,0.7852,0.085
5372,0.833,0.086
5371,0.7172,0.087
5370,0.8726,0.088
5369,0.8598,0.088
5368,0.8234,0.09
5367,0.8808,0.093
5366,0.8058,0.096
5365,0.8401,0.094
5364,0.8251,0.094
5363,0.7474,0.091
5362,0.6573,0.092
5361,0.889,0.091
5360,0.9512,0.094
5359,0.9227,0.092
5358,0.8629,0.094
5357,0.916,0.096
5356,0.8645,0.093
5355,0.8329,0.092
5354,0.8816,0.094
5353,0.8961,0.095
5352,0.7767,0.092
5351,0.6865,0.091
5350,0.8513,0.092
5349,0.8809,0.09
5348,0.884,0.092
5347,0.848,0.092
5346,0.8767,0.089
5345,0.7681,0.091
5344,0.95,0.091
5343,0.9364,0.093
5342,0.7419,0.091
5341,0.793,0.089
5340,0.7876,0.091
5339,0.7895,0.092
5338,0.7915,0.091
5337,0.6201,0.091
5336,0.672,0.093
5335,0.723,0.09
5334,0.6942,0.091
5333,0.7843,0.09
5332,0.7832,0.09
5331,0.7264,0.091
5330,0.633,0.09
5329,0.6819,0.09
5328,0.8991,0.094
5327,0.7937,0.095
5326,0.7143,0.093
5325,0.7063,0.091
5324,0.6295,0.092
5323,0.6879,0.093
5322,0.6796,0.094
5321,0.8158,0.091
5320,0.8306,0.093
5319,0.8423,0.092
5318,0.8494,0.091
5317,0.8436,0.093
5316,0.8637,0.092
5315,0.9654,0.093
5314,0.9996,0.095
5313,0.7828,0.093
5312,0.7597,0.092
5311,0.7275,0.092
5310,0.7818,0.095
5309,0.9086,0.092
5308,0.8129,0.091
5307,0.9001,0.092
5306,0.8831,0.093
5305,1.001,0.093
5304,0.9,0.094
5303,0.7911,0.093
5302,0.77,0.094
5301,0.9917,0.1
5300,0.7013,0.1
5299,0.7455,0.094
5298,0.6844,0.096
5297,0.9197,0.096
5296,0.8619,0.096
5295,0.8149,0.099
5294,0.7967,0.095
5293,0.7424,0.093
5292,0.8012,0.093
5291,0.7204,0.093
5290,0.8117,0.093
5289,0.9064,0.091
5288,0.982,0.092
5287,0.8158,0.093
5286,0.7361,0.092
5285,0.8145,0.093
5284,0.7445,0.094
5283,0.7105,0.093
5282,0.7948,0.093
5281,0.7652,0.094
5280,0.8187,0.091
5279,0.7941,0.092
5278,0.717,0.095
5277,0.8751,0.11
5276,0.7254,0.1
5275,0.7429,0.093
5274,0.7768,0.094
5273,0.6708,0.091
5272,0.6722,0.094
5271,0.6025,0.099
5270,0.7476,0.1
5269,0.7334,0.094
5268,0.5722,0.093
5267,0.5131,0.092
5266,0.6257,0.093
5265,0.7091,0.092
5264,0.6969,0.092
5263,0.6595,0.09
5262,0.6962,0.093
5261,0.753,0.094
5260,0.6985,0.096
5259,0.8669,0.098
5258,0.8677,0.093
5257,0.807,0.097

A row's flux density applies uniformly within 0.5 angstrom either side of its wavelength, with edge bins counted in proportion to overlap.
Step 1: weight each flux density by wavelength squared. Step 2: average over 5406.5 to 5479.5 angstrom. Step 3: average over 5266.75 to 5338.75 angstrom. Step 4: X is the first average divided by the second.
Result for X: 1.06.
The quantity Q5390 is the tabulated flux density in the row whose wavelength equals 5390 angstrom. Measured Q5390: 0.7725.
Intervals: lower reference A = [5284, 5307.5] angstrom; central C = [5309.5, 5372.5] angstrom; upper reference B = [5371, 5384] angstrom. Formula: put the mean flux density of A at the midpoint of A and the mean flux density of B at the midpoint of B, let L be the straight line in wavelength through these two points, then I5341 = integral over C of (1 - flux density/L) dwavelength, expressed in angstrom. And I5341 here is 1.81 angstrom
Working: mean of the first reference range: 0.828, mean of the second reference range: 0.83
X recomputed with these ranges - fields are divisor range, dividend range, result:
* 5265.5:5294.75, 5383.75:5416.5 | 1.10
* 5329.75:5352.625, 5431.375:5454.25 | 1.04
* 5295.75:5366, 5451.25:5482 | 0.97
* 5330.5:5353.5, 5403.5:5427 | 1.04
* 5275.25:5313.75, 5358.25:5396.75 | 1.04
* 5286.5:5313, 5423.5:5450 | 1.02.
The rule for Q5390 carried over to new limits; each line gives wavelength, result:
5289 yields 0.9064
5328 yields 0.8991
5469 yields 0.8008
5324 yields 0.6295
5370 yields 0.8726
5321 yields 0.8158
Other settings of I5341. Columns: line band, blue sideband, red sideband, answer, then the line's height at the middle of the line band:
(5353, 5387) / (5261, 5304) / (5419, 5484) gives -3.21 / 0.769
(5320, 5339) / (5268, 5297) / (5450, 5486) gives 1.03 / 0.771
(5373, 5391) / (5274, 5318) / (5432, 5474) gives -0.83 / 0.792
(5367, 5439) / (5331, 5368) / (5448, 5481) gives -1.75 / 0.784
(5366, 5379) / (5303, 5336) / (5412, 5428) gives -0.31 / 0.815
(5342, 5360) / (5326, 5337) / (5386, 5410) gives -2.85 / 0.742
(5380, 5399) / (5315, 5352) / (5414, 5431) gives 0.15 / 0.805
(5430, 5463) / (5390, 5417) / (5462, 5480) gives -0.45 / 0.763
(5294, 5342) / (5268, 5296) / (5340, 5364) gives 0.73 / 0.807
